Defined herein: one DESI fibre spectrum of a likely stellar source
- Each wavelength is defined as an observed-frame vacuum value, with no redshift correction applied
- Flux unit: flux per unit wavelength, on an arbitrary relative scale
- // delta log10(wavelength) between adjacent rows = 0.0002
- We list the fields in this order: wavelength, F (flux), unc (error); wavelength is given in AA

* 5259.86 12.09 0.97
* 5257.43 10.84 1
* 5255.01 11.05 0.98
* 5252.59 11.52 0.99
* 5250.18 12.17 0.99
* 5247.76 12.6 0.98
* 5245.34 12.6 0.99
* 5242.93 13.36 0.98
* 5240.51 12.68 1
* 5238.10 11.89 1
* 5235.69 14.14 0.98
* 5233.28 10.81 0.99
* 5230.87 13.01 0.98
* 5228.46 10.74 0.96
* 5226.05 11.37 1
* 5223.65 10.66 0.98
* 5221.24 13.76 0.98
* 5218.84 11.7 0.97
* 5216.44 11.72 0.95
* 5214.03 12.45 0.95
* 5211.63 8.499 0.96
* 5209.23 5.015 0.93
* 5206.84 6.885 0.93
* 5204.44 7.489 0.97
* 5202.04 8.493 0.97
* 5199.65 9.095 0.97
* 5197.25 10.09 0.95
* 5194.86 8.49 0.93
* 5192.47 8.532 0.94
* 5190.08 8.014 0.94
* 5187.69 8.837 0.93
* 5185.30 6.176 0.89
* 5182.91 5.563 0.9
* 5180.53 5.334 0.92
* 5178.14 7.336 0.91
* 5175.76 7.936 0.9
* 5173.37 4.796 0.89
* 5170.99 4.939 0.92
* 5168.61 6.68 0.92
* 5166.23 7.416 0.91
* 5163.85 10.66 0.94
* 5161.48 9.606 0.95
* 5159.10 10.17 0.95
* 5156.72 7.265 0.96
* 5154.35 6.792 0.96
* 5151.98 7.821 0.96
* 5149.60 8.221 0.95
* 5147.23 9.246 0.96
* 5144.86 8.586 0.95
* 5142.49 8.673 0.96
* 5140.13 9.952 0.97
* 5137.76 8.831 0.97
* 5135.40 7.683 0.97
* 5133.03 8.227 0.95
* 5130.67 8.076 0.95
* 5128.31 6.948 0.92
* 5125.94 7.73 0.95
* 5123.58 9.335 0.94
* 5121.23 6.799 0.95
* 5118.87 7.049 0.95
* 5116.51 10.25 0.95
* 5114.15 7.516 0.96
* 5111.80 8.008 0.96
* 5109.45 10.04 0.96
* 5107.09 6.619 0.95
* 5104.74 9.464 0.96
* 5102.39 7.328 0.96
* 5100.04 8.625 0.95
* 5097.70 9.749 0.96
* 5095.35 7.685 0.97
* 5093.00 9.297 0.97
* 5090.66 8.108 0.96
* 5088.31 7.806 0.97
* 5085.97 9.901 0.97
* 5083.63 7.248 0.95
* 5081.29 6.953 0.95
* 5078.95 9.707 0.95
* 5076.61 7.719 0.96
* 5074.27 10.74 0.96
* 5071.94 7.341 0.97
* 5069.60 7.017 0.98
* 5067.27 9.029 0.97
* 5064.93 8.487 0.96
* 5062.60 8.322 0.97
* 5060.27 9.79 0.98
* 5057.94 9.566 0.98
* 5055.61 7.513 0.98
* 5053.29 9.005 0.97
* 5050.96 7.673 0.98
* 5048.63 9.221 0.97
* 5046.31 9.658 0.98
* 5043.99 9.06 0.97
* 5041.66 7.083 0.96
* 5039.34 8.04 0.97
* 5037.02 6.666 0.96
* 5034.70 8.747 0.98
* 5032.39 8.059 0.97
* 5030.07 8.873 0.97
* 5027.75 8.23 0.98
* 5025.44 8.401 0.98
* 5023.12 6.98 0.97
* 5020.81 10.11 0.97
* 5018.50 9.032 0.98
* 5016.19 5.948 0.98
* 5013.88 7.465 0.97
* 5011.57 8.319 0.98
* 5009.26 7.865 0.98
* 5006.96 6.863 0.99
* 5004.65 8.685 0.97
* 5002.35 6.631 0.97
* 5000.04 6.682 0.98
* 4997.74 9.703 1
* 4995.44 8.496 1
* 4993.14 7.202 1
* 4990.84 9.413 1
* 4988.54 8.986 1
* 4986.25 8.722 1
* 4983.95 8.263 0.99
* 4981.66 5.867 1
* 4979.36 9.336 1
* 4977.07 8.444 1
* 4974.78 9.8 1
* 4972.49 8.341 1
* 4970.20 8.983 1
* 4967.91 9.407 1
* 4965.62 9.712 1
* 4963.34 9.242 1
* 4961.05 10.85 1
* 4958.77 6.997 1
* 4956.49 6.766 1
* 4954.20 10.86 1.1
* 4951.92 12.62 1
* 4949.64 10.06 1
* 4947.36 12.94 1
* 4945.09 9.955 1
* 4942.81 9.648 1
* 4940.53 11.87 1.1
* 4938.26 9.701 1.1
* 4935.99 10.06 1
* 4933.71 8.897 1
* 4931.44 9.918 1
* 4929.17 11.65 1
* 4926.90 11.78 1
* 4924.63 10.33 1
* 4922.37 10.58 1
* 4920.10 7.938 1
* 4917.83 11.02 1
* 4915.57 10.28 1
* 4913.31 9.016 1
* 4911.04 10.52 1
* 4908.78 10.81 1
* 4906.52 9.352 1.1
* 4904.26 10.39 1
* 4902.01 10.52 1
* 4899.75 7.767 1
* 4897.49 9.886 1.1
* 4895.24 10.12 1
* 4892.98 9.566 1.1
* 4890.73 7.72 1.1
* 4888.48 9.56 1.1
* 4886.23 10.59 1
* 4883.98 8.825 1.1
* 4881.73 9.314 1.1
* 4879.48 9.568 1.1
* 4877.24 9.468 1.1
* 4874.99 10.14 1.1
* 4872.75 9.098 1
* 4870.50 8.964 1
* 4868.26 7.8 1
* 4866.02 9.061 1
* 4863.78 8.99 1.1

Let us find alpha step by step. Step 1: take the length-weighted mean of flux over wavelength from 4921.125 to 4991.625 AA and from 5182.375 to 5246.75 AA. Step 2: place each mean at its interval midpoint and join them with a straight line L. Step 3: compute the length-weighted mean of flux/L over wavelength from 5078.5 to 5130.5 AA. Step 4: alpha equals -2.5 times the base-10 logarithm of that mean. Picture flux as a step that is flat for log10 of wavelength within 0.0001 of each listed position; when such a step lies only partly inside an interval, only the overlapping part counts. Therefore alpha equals 0.20 mag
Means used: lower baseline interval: 9.67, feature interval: 8.26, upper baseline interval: 10.1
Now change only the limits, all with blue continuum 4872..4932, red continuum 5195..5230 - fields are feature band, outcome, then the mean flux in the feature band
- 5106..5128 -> 0.21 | 8.1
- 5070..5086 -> 0.18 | 8.34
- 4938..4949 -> -0.11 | 10.9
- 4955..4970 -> 0.11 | 8.88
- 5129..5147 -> 0.15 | 8.57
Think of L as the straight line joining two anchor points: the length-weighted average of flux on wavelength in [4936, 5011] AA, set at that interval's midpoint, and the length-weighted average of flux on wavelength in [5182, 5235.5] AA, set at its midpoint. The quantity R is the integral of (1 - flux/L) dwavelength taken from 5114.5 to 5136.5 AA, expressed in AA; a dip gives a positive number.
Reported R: 3.2 AA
